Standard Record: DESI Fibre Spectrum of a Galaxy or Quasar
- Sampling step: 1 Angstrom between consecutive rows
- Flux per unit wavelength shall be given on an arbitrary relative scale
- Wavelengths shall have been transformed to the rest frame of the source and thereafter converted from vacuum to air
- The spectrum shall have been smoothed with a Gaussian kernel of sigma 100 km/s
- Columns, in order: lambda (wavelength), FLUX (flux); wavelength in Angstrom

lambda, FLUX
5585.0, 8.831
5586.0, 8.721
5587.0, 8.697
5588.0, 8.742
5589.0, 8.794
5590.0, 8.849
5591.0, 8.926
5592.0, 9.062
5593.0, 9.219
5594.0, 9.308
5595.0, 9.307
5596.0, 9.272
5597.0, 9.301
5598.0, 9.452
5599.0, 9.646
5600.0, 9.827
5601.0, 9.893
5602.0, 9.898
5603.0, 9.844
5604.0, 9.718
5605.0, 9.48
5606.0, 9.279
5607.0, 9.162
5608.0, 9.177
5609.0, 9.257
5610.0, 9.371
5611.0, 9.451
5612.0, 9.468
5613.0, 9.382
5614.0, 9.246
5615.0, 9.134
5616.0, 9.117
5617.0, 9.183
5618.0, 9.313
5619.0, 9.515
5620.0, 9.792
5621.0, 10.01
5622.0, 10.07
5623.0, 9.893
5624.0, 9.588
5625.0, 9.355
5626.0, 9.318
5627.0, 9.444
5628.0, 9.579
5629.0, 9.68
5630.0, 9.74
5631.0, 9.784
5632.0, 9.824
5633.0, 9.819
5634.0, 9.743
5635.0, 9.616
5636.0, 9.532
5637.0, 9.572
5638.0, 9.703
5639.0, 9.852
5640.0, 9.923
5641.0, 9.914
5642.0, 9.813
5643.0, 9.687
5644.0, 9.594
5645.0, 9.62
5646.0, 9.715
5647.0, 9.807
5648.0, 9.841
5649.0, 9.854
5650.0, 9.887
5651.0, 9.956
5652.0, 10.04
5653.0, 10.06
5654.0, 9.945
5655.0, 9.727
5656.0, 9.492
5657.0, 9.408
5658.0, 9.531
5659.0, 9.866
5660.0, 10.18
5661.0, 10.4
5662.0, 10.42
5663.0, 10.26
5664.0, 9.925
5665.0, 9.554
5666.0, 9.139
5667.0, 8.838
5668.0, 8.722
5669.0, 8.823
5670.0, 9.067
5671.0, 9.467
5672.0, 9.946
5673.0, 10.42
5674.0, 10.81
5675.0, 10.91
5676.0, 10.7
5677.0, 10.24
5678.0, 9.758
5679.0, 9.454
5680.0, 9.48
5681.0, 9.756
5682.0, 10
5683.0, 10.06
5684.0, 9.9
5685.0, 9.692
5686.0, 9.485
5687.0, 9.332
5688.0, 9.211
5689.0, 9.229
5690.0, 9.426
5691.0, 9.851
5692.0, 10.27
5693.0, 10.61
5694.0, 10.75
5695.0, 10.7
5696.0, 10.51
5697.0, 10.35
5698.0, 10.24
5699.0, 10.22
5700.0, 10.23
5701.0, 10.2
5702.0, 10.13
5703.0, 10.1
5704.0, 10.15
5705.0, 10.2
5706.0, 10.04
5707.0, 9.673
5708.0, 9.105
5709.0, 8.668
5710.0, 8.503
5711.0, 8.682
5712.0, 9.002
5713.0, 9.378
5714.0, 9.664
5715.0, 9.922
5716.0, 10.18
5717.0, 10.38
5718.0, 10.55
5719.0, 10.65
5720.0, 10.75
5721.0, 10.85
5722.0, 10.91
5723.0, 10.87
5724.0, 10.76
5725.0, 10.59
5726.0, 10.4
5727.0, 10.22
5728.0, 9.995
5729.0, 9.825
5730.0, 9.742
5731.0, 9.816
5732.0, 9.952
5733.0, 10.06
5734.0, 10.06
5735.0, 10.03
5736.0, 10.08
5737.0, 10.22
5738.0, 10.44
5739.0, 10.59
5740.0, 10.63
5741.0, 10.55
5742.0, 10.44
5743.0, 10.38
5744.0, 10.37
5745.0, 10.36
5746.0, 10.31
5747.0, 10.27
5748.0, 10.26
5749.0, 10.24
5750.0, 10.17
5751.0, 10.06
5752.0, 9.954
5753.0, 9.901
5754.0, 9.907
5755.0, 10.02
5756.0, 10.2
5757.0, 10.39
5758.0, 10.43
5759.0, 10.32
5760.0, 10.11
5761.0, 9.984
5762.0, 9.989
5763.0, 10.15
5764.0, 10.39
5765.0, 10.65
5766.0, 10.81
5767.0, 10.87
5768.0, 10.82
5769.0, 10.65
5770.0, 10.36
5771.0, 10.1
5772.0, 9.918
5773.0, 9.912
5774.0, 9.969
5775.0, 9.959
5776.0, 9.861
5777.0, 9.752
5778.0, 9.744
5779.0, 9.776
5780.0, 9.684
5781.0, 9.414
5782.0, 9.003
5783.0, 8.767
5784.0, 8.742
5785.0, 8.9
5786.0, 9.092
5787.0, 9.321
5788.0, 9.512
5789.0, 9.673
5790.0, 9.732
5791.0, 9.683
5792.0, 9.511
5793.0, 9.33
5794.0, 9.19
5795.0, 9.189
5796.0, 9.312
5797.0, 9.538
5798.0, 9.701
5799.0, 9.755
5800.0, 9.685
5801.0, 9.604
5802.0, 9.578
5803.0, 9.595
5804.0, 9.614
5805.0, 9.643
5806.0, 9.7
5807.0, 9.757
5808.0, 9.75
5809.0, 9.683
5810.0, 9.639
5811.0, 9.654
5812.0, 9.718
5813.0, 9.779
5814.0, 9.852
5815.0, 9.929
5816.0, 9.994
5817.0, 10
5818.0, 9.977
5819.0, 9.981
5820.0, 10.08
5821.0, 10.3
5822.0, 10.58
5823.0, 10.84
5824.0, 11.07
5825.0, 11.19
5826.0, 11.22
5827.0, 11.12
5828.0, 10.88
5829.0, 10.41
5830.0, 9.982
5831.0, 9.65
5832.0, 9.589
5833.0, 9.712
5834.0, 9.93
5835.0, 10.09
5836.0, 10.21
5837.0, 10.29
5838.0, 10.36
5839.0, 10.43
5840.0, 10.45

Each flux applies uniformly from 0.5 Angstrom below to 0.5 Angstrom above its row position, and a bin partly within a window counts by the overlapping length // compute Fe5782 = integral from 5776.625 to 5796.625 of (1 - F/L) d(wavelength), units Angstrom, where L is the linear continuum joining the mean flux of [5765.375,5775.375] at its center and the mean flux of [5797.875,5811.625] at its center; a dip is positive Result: 1.3 Angstrom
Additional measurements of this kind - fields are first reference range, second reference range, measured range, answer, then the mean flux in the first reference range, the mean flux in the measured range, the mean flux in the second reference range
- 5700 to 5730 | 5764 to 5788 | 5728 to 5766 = -1.1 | 10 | 10.2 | 9.83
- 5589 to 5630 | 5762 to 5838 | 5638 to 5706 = -2.1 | 9.44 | 9.89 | 9.91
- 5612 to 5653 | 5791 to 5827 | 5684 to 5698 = -0.3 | 9.66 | 9.96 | 9.9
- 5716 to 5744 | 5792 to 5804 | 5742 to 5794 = -0.4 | 10.4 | 9.95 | 9.5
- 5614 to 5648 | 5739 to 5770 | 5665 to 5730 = 0.5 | 9.64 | 9.93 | 10.3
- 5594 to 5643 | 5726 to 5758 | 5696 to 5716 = 0.5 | 9.57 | 9.74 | 10.2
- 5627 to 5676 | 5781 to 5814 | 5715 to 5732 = -1.3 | 9.78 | 10.4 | 9.48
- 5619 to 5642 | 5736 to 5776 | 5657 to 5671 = 0.4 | 9.71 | 9.58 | 10.3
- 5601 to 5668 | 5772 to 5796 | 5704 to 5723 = -0.6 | 9.65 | 9.87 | 9.47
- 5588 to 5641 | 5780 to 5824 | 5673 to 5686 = -0.7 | 9.49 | 10.1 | 9.65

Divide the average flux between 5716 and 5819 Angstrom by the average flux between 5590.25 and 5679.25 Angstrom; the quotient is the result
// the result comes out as 1.0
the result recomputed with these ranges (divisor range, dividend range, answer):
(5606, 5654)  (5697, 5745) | 1.05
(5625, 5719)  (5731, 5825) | 1.02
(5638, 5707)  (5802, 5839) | 1.02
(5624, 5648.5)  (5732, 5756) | 1.06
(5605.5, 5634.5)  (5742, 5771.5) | 1.08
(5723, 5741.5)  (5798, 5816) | 0.95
